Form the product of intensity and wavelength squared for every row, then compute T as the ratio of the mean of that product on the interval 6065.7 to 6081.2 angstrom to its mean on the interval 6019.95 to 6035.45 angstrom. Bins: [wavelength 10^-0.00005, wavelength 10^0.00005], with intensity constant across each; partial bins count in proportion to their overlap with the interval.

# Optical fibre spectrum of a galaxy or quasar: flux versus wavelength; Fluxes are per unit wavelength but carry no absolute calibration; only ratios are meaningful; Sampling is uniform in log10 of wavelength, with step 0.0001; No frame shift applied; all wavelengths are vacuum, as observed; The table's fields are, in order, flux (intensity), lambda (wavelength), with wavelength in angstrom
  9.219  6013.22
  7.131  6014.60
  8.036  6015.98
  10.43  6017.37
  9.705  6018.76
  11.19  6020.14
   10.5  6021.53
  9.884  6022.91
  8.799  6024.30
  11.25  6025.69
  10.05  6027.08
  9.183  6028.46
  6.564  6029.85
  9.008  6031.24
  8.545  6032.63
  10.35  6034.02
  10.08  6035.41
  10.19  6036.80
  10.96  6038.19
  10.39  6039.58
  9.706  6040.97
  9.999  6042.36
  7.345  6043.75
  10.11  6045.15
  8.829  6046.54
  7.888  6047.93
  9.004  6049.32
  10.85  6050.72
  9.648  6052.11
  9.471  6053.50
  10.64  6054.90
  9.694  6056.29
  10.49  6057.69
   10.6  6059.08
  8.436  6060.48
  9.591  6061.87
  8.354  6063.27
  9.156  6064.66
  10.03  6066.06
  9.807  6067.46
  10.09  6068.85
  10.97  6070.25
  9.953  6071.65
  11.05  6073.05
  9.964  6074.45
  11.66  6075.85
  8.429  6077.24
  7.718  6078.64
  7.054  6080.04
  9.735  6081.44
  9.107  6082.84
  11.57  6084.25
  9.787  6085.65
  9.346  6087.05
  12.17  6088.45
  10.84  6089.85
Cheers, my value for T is 1.0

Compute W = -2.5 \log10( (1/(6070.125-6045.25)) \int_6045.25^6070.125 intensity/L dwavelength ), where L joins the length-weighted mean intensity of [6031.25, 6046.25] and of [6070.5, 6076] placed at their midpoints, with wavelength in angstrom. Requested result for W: 0.06 mag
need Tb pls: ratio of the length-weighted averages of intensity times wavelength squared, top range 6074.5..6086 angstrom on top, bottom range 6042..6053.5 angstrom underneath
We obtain 1.03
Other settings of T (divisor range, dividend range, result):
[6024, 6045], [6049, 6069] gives 1.03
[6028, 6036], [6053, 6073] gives 1.11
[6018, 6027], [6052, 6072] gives 0.97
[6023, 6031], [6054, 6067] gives 1.06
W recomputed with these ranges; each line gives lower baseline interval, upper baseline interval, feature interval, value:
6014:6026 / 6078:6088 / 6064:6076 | -0.10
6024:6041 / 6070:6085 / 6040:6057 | 0.02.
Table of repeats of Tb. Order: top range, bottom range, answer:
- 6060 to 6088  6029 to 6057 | 1.03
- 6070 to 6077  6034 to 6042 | 1.04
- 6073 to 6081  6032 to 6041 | 0.93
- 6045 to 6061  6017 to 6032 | 1.01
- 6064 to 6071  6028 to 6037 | 1.12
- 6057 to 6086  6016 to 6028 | 0.98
